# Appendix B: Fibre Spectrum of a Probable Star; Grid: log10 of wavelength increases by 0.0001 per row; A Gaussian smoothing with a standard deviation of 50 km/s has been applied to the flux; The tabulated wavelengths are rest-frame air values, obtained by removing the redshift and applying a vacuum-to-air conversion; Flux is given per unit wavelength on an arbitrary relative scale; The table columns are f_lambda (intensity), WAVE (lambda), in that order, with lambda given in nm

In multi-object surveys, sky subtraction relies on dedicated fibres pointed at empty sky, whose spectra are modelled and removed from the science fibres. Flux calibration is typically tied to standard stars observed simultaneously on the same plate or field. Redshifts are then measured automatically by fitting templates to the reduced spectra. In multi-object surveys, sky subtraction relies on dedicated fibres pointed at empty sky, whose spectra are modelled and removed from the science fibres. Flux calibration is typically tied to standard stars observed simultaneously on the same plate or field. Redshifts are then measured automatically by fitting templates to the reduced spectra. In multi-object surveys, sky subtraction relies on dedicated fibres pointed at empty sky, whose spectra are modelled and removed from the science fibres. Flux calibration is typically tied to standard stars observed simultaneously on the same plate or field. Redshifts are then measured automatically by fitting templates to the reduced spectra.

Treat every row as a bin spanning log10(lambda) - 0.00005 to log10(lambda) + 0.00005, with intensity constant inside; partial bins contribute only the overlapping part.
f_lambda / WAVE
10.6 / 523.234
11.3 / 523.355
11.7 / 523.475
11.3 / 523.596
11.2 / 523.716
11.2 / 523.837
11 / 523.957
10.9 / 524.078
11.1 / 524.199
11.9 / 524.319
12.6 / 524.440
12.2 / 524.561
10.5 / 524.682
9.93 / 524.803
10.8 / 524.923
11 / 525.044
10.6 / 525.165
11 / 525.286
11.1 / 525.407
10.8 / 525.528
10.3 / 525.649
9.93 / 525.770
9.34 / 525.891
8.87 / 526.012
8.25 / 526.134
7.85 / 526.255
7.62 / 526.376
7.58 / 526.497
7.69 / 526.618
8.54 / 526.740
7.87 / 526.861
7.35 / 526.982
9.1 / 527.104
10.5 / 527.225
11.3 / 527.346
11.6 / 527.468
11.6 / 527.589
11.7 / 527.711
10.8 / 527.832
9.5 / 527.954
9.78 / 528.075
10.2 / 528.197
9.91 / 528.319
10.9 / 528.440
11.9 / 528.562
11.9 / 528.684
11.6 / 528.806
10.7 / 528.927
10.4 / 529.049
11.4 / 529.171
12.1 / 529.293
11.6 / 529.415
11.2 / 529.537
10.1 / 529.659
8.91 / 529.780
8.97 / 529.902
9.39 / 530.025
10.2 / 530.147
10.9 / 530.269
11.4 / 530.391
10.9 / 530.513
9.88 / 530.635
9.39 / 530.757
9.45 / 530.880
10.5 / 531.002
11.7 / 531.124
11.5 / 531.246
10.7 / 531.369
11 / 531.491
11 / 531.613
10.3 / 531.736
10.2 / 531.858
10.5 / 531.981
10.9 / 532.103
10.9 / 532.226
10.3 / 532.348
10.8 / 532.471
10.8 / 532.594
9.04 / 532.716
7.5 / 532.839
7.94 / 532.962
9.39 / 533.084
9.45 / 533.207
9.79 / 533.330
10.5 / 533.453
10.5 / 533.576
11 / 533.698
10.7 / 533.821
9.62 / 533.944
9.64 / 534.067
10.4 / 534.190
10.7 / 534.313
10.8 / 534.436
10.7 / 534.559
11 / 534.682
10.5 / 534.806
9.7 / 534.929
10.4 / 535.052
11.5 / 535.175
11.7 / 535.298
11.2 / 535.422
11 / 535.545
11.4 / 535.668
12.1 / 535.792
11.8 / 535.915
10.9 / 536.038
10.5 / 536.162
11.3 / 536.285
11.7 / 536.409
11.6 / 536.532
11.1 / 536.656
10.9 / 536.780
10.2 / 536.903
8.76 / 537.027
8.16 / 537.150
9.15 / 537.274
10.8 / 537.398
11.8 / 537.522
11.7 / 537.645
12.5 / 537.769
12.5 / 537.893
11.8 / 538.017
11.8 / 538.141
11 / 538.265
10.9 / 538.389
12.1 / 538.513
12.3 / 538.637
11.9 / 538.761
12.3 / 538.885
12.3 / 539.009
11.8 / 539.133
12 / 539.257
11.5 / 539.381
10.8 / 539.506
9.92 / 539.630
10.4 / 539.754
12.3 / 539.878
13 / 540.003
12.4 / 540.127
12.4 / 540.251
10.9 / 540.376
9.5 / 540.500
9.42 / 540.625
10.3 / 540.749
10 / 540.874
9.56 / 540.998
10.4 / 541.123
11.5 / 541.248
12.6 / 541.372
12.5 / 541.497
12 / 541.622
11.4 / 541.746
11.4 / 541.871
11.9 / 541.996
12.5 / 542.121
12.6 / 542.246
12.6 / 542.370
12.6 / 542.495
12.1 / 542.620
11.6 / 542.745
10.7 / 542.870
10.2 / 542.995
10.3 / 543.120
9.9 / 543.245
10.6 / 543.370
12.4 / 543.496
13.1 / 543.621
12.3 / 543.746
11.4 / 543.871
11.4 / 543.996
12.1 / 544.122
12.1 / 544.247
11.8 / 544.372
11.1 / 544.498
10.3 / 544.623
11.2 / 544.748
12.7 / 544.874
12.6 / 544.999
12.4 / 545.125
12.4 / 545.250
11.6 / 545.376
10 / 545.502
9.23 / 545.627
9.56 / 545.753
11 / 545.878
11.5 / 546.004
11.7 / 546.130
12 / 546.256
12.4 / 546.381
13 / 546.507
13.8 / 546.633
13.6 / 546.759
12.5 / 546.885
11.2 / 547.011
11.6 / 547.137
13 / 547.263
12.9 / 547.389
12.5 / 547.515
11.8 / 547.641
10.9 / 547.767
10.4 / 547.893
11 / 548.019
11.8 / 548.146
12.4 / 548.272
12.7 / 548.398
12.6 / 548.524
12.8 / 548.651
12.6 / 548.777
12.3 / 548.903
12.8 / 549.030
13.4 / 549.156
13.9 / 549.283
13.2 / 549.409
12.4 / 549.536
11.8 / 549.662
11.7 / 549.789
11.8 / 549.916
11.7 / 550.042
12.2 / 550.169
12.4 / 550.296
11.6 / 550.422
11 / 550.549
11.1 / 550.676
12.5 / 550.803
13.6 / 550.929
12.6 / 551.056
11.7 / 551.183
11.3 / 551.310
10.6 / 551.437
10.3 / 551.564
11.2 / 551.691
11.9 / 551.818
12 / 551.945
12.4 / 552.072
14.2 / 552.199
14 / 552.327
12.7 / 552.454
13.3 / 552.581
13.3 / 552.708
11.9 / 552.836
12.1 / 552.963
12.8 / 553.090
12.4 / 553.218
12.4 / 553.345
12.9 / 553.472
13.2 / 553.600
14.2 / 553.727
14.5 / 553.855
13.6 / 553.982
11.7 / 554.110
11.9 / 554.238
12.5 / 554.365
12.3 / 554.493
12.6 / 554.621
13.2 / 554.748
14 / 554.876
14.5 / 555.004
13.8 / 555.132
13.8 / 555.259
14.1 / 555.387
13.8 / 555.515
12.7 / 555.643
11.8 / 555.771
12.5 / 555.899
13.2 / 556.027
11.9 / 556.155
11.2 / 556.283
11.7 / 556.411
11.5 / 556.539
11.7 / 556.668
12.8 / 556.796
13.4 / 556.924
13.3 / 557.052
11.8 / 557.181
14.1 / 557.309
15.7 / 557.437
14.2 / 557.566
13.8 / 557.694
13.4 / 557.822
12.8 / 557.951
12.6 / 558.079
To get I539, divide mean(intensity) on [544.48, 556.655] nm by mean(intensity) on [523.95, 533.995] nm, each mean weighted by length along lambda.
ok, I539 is 1.20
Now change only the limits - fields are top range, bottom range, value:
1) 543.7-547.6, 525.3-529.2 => 1.19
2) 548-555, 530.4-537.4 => 1.19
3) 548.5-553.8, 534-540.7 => 1.11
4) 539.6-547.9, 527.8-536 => 1.10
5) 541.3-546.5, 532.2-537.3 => 1.12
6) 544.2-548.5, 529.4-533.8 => 1.15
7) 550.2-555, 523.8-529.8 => 1.21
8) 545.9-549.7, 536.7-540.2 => 1.09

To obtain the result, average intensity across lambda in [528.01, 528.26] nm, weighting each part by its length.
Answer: 9.97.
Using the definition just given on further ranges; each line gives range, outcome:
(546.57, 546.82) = 13.7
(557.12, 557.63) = 14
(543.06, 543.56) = 10.8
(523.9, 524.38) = 11.2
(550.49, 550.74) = 11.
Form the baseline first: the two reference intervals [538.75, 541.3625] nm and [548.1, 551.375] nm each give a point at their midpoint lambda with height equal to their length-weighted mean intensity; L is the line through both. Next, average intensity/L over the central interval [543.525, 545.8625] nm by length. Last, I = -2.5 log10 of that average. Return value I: 0.02 mag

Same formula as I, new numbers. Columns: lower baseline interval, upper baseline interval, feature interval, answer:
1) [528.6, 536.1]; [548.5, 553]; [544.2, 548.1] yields 0.012 mag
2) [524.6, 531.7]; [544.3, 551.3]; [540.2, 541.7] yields 0.045 mag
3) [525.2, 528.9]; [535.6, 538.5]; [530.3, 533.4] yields 0.025 mag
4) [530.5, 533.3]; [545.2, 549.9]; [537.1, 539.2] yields -0.054 mag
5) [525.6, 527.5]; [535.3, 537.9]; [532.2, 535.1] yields 0.033 mag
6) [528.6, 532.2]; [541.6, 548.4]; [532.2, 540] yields 0.024 mag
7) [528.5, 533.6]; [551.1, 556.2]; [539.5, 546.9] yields 0.013 mag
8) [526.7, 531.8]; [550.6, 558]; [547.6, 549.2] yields 0.011 mag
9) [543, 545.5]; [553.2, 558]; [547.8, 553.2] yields 0.013 mag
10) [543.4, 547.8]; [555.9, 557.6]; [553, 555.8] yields -0.047 mag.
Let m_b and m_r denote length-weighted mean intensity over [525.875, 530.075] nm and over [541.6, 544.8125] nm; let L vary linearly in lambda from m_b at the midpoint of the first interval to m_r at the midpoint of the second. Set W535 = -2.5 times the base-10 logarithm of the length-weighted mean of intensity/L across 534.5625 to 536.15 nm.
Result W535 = -0.03 mag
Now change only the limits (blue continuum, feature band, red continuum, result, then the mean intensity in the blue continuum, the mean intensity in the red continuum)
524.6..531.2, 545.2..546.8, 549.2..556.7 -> 0.022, 10.2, 12.5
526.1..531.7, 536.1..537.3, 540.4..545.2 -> 0.054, 10.2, 11.4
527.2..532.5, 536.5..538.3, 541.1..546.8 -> 0.032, 10.7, 11.7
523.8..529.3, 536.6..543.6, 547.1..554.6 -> 0.014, 10.3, 12.3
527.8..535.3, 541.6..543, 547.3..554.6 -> -0.035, 10.4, 12.3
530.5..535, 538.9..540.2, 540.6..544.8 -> -0.059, 10.3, 11.4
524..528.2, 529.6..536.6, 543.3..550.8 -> 0.023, 10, 12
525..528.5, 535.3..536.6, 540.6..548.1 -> -0.064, 9.74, 11.6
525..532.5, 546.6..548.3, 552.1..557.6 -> 0.013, 10.2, 13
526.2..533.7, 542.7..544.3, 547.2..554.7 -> 0.019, 10.2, 12.4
